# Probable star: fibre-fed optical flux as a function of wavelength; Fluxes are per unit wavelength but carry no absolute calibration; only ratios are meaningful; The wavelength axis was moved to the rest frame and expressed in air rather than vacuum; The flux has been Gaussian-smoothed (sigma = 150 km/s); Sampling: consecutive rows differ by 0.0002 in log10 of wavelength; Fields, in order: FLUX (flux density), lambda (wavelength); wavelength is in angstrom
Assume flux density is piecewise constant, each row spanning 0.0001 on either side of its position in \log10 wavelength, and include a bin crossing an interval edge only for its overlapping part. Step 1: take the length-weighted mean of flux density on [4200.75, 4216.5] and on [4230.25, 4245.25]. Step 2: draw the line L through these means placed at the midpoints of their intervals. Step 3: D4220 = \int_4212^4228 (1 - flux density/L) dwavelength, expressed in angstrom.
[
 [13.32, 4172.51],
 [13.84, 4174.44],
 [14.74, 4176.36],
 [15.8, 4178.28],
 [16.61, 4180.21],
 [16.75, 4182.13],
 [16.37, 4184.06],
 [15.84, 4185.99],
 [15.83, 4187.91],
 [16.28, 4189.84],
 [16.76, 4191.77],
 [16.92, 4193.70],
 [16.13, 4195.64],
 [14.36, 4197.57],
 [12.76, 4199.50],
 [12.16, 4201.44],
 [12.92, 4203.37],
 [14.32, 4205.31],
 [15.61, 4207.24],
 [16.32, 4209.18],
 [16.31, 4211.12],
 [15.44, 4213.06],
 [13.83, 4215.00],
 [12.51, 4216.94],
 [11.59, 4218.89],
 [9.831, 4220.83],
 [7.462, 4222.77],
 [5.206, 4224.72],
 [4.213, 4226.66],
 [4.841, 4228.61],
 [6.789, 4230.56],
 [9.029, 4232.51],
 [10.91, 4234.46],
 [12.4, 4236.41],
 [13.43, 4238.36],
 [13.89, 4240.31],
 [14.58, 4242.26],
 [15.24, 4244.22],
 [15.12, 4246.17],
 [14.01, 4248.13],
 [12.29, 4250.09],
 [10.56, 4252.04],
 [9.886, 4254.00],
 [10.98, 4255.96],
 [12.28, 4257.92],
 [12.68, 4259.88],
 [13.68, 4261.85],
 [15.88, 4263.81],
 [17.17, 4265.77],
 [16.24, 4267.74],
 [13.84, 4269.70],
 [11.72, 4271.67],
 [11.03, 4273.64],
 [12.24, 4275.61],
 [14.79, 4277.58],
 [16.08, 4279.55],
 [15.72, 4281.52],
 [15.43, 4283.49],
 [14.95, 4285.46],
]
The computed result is 4.5 angstrom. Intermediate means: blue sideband 14.6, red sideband 12.3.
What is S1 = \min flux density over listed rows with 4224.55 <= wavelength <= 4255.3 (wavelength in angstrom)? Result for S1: 4.213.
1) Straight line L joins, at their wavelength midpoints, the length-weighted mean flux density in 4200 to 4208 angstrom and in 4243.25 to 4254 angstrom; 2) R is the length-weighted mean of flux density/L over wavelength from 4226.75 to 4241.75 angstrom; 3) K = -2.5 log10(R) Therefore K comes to 0.31 mag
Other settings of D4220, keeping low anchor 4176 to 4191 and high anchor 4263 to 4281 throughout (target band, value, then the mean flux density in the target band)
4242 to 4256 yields 1.8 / 12.9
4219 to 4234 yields 7.9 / 7.19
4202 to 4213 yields 0.4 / 15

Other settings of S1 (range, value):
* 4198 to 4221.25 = 9.831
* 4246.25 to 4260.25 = 9.886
